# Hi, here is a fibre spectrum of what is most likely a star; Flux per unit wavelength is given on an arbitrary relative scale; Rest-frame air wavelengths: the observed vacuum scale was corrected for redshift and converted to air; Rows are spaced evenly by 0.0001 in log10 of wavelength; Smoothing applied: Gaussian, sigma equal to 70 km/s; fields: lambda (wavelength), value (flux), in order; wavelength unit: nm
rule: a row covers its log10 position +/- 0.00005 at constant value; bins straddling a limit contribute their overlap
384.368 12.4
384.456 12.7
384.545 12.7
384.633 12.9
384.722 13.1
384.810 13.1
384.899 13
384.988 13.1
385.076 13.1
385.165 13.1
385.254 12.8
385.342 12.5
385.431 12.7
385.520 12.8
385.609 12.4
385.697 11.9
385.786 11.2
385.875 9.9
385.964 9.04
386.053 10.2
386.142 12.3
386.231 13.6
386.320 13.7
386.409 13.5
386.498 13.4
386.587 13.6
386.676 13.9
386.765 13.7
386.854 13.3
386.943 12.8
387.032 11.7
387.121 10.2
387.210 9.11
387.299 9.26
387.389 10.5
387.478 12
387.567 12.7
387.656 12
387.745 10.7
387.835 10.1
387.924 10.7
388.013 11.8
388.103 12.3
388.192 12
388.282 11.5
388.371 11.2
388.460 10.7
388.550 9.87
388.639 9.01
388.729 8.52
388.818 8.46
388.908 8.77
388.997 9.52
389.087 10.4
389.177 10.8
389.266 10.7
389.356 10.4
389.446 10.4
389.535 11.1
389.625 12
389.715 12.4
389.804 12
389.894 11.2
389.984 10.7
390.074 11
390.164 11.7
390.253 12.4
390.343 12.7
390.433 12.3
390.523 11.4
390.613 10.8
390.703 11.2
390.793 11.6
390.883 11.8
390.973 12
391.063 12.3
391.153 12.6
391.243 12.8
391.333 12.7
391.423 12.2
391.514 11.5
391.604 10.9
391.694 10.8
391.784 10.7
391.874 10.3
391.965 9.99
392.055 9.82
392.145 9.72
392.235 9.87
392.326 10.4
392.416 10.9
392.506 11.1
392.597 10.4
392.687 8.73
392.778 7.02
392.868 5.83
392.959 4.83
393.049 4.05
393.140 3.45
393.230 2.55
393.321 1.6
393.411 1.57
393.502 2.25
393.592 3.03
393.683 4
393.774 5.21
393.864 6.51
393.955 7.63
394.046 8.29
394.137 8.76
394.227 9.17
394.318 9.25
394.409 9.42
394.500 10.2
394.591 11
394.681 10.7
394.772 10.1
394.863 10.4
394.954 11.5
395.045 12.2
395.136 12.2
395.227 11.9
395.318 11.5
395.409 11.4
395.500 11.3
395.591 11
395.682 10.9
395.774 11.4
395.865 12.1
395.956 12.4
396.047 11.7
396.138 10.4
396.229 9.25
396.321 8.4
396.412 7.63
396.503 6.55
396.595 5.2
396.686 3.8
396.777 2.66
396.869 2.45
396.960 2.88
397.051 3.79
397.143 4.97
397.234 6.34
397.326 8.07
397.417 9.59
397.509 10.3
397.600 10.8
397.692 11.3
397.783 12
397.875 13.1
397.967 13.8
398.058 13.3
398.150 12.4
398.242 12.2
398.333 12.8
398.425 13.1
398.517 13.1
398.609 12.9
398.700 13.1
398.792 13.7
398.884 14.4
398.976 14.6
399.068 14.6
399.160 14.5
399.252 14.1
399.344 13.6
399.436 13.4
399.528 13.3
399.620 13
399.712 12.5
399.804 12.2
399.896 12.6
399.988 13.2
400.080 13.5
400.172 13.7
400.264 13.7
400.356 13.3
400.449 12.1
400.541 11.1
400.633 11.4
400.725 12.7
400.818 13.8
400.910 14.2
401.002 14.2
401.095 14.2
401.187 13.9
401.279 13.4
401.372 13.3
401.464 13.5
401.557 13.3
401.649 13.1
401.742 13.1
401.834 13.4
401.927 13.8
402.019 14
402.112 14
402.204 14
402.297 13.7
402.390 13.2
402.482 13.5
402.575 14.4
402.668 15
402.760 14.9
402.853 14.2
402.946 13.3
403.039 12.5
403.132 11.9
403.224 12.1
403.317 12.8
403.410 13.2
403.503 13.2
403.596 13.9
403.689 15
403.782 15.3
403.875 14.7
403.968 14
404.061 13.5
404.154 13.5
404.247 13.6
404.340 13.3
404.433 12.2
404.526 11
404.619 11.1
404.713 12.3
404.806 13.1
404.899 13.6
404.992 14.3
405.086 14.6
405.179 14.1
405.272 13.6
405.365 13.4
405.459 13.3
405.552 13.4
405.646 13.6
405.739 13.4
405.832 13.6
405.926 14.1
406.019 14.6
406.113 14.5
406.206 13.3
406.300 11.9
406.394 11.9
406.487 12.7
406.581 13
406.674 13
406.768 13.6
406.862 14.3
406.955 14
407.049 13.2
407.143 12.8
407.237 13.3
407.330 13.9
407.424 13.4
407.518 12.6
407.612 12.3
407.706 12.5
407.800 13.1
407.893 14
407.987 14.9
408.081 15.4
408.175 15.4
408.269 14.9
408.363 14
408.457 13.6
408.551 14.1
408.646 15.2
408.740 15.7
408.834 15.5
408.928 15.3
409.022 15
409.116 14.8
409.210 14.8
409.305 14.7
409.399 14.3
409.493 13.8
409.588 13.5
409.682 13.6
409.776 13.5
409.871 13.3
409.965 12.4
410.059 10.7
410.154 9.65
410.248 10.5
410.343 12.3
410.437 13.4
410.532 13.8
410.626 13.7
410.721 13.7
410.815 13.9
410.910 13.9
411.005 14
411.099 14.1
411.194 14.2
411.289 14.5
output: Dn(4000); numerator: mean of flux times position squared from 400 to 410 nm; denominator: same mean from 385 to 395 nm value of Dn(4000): 1.4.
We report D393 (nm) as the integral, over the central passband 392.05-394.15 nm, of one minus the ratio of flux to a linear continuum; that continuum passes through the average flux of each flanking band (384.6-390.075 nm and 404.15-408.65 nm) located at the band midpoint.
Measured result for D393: 0.98 nm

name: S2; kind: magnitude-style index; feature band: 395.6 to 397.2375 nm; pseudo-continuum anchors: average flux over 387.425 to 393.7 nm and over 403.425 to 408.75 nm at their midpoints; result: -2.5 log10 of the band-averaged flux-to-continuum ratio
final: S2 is 0.44 mag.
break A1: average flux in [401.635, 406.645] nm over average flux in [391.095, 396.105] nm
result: 1.47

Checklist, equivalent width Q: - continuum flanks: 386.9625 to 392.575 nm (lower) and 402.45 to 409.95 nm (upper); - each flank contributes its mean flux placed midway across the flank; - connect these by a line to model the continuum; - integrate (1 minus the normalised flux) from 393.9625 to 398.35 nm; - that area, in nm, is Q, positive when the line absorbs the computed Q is 0.89 nm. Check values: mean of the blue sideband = 11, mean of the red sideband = 13.7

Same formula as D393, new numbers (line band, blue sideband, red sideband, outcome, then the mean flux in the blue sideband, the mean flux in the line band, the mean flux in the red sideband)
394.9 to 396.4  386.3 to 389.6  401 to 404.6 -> 0.153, 11.2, 11.1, 13.5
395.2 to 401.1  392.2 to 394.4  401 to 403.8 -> -0.491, 6.55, 11.2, 13.6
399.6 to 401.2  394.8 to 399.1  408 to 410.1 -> -0.226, 10.3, 13.1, 14.3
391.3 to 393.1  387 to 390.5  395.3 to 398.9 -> 0.163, 10.9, 9.54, 9.9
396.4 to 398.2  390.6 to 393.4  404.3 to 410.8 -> 0.460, 9.38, 8.07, 13.5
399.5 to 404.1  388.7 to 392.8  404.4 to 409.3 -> -0.220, 10.9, 13.4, 13.7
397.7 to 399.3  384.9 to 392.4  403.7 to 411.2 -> -0.100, 11.4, 13.3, 13.6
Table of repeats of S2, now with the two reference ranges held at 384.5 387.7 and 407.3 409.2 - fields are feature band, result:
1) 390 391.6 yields 0.070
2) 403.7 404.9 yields 0.058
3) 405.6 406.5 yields 0.055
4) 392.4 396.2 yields 0.456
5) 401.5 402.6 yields 0.009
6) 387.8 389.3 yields 0.200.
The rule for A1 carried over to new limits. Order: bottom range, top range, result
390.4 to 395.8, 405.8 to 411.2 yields 1.46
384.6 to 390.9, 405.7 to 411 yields 1.18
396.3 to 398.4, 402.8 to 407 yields 1.57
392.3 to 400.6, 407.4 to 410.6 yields 1.39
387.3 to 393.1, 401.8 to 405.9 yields 1.27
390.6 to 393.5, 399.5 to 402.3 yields 1.45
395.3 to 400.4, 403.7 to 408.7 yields 1.24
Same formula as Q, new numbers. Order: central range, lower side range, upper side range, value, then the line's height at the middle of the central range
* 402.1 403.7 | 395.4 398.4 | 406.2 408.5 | -0.256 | 11.7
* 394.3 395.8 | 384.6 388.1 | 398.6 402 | 0.221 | 12.9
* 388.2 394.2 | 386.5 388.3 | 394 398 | 0.732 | 10.7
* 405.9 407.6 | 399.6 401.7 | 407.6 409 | 0.105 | 14.2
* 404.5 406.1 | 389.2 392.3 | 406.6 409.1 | 0.027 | 13.6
